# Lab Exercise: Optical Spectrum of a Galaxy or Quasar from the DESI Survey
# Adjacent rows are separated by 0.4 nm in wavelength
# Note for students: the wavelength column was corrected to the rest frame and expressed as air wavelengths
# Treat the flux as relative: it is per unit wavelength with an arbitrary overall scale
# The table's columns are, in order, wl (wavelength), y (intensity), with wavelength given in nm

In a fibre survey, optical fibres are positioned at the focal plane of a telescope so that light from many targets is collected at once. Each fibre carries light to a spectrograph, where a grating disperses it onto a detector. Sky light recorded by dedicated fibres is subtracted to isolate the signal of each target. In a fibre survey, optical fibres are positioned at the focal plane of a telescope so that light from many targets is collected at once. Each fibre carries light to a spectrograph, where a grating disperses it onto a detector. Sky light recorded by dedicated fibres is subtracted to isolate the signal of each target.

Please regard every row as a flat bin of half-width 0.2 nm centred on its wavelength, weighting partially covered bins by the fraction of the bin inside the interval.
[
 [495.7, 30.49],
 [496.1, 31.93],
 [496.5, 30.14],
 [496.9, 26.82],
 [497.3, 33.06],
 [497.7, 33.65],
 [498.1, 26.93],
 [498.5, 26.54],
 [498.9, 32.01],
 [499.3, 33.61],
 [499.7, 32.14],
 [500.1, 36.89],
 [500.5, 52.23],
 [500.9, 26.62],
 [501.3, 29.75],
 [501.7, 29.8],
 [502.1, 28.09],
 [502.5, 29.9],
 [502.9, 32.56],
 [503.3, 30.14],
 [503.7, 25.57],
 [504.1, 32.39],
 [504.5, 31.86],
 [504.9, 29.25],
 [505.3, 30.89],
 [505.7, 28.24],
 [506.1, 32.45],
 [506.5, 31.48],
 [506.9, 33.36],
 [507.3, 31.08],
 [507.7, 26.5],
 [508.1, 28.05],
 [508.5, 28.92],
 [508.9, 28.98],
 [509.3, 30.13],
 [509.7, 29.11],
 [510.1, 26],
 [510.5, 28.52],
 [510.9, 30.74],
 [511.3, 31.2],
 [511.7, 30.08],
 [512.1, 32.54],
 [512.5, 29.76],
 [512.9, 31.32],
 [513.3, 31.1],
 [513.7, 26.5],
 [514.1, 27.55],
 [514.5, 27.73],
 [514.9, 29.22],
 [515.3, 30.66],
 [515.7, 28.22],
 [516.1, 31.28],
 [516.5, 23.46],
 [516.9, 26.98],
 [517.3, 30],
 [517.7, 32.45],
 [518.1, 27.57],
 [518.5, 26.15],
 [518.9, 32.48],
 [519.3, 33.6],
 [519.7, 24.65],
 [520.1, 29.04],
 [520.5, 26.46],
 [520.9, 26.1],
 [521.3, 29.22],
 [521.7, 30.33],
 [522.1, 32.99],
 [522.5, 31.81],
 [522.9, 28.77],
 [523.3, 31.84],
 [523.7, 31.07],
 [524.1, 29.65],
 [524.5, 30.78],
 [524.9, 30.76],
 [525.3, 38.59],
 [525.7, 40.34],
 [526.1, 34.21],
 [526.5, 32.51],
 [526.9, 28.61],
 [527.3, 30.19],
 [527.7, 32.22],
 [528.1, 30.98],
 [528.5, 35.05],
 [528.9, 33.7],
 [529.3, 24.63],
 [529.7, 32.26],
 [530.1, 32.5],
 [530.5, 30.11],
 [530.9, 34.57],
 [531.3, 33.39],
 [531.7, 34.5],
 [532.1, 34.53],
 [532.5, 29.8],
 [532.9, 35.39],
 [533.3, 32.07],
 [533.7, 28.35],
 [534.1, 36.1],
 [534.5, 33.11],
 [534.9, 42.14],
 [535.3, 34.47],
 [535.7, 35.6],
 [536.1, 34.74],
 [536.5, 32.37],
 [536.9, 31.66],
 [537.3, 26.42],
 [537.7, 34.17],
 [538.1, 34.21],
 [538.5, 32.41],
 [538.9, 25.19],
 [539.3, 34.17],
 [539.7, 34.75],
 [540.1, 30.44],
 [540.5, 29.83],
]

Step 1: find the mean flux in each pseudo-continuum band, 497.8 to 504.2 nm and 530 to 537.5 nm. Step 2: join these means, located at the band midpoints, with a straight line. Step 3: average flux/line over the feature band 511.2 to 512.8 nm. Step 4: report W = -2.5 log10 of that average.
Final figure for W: 0.04 mag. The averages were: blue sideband 31.6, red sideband 33.3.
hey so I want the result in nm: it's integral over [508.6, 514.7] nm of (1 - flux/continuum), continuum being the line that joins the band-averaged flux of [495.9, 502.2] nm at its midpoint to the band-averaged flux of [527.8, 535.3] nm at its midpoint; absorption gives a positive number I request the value 0.55 nm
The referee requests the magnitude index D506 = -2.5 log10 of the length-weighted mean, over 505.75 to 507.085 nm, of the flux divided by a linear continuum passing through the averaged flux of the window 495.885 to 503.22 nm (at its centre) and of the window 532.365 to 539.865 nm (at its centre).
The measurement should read 0.00 mag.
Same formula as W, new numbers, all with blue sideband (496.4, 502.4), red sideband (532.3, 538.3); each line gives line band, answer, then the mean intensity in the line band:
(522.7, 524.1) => 0.08 mag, 30.4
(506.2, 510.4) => 0.10 mag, 29.4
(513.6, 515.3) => 0.16 mag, 28.2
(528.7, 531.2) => 0.06 mag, 31.4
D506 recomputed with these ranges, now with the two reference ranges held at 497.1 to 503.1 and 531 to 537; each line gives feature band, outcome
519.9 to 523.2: 0.135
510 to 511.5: 0.121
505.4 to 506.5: 0.067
